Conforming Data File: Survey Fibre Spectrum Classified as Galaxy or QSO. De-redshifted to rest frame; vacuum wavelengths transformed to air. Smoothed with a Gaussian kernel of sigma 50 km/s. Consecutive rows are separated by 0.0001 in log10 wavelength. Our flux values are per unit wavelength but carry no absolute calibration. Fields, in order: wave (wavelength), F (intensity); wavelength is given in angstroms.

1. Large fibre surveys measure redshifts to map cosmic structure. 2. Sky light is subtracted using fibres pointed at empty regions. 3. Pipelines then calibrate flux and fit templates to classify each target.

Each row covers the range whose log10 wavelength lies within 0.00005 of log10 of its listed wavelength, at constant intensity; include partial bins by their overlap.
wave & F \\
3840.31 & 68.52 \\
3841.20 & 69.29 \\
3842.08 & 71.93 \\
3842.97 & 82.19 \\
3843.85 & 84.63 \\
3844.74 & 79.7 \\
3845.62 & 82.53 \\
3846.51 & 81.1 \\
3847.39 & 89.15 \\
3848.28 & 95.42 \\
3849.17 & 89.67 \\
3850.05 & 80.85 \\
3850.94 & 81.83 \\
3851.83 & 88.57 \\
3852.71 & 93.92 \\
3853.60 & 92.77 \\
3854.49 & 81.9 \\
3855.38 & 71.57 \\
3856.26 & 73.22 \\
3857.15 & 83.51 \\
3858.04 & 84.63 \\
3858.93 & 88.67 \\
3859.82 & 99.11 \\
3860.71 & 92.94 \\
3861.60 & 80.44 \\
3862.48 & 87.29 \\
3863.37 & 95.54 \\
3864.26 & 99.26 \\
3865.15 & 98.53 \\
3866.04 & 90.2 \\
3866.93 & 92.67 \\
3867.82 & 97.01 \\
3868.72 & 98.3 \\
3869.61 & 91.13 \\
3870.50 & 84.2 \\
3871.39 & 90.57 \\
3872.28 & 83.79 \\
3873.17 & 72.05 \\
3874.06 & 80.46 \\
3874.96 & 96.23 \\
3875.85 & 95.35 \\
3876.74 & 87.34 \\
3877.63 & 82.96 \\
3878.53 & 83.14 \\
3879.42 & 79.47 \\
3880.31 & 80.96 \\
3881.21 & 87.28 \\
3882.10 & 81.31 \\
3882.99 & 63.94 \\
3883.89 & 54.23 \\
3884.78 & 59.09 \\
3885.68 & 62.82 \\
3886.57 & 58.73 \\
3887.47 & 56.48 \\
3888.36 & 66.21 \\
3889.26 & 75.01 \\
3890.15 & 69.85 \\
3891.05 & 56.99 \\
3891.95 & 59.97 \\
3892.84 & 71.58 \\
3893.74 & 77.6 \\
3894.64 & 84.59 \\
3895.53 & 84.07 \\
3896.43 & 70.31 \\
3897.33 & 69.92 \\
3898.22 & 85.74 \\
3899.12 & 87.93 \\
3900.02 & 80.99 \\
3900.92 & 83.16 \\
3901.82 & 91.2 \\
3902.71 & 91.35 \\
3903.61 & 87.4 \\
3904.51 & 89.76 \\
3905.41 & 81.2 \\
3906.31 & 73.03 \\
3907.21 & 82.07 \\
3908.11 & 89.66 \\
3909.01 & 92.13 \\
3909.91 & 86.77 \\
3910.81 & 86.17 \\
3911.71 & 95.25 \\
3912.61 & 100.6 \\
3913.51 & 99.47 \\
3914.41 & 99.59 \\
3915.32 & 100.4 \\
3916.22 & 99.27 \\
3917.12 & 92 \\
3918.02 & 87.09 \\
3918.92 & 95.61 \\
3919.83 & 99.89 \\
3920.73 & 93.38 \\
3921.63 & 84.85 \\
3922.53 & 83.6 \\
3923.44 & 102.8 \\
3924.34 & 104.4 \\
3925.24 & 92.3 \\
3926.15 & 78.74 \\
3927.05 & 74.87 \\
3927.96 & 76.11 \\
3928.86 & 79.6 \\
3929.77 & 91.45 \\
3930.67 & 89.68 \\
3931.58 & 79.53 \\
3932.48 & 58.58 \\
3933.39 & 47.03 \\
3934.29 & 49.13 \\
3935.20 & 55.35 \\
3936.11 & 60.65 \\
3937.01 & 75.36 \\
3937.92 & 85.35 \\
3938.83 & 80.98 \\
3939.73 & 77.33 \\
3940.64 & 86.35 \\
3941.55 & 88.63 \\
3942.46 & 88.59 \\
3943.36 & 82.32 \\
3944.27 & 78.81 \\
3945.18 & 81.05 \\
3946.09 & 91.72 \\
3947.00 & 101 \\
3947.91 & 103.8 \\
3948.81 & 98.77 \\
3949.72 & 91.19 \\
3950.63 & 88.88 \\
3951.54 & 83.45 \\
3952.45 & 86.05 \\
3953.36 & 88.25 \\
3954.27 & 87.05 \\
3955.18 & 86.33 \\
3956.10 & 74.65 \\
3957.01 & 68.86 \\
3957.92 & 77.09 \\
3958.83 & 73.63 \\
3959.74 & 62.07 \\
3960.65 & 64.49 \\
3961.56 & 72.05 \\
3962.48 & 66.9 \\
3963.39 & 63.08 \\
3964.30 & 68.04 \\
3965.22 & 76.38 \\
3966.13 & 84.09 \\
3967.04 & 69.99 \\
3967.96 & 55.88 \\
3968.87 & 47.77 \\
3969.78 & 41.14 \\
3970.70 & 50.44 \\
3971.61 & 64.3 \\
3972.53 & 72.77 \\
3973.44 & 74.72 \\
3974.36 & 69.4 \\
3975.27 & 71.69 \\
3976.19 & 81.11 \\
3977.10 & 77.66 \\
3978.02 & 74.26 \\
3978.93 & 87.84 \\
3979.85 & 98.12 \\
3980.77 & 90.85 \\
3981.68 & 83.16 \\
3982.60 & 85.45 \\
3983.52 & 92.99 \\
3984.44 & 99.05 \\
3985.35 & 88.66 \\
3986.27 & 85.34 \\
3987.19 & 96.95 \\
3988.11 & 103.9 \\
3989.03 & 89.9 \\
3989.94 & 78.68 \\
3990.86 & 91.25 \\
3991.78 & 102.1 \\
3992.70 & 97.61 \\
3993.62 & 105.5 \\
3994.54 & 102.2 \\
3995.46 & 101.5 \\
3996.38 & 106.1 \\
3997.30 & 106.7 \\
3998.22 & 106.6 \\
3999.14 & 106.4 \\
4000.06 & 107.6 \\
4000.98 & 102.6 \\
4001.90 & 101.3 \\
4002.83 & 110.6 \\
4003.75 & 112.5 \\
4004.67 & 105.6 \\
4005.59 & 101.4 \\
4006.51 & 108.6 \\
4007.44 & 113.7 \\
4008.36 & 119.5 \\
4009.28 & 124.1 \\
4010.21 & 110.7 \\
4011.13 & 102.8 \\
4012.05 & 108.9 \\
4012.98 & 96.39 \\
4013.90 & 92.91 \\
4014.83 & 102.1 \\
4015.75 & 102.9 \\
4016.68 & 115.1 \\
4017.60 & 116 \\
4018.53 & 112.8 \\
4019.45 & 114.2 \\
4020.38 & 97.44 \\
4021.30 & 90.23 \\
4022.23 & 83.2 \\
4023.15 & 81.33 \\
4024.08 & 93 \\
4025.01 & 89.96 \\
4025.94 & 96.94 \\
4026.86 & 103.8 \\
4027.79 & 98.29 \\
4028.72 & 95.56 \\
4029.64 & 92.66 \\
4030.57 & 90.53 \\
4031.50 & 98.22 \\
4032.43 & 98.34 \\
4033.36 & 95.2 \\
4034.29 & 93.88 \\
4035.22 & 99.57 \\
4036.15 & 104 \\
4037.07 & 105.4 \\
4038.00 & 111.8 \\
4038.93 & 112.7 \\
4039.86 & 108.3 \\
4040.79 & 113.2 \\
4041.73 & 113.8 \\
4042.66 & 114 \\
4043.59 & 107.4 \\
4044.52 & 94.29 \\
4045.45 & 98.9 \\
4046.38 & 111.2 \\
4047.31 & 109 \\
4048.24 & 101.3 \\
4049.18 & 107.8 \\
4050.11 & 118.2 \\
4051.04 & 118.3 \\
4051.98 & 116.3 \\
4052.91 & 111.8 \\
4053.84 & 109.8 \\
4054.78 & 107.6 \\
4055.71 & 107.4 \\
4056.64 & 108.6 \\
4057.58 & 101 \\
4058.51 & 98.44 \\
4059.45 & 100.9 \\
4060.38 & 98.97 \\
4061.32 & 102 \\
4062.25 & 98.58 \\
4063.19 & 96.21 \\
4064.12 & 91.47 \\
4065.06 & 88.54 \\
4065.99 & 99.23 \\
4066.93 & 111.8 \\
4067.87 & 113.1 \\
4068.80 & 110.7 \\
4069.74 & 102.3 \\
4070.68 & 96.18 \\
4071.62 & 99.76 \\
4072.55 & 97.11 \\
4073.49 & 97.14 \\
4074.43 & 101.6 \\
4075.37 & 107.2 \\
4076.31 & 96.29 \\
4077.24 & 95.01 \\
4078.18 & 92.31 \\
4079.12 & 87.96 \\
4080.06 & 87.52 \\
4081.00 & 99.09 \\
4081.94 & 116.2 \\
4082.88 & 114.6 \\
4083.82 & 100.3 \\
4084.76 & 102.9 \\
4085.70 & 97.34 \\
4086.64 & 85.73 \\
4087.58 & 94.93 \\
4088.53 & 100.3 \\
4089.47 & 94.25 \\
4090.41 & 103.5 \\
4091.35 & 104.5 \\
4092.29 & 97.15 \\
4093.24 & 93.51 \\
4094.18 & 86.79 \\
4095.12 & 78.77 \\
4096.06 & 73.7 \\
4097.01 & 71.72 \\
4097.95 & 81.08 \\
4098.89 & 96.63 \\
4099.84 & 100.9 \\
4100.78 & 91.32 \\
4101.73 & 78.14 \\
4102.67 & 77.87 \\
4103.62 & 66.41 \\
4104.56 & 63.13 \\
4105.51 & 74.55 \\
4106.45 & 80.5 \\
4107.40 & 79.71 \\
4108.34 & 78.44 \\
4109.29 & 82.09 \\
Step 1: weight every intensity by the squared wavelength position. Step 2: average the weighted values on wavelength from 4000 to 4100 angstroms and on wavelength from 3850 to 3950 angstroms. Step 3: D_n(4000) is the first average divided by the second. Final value 1.3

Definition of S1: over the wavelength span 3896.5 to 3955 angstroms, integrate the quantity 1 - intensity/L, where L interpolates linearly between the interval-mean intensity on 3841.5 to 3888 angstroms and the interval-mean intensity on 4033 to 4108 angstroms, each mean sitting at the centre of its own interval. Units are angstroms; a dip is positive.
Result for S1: 1.6 angstroms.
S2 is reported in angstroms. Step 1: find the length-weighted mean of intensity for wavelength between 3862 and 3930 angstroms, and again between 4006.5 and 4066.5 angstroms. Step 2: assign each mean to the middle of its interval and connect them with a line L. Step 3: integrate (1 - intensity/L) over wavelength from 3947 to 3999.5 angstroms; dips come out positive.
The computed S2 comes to 6.57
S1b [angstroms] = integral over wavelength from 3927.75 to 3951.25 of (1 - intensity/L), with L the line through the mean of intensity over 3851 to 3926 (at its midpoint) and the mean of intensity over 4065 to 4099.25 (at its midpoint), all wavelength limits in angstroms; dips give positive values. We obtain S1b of 2.0 angstroms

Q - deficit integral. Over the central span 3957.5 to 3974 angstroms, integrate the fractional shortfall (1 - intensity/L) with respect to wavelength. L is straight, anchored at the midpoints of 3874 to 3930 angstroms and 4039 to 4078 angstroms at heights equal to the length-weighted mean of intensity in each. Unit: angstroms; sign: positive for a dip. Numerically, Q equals 4.6 angstroms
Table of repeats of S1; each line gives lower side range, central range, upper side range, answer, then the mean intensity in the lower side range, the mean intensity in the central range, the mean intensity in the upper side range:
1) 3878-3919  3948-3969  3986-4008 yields 3.9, 80.6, 76.4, 102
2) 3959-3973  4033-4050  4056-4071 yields -2.4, 64.2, 106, 101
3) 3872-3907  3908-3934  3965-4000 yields -2.7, 77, 88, 85.1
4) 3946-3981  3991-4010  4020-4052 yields -3.7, 76.3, 107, 102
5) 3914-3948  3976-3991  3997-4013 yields 1.9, 83.9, 88.7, 108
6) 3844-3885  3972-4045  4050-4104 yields -3.7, 85.4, 98.7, 97.8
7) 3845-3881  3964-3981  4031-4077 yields 4.5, 87.4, 71.1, 104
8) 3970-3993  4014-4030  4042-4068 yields -0.6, 83.8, 99.1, 105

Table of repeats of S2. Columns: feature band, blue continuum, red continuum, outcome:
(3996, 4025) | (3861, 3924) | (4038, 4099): -2.9 angstroms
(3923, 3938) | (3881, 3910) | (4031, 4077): 1.1 angstroms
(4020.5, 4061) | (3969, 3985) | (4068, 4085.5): -4.6 angstroms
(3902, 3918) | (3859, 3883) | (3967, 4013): -0.2 angstroms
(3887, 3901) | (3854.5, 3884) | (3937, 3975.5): 1.6 angstroms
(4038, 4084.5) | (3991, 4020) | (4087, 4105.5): -4.7 angstroms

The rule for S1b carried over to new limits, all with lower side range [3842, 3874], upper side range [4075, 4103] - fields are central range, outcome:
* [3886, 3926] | 1.8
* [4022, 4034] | -0.3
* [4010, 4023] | -1.6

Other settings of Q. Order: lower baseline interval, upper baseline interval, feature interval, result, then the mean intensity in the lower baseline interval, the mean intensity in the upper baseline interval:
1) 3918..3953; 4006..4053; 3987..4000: -0.5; 83.4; 104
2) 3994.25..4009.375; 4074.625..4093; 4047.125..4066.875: -0.5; 108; 98.8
